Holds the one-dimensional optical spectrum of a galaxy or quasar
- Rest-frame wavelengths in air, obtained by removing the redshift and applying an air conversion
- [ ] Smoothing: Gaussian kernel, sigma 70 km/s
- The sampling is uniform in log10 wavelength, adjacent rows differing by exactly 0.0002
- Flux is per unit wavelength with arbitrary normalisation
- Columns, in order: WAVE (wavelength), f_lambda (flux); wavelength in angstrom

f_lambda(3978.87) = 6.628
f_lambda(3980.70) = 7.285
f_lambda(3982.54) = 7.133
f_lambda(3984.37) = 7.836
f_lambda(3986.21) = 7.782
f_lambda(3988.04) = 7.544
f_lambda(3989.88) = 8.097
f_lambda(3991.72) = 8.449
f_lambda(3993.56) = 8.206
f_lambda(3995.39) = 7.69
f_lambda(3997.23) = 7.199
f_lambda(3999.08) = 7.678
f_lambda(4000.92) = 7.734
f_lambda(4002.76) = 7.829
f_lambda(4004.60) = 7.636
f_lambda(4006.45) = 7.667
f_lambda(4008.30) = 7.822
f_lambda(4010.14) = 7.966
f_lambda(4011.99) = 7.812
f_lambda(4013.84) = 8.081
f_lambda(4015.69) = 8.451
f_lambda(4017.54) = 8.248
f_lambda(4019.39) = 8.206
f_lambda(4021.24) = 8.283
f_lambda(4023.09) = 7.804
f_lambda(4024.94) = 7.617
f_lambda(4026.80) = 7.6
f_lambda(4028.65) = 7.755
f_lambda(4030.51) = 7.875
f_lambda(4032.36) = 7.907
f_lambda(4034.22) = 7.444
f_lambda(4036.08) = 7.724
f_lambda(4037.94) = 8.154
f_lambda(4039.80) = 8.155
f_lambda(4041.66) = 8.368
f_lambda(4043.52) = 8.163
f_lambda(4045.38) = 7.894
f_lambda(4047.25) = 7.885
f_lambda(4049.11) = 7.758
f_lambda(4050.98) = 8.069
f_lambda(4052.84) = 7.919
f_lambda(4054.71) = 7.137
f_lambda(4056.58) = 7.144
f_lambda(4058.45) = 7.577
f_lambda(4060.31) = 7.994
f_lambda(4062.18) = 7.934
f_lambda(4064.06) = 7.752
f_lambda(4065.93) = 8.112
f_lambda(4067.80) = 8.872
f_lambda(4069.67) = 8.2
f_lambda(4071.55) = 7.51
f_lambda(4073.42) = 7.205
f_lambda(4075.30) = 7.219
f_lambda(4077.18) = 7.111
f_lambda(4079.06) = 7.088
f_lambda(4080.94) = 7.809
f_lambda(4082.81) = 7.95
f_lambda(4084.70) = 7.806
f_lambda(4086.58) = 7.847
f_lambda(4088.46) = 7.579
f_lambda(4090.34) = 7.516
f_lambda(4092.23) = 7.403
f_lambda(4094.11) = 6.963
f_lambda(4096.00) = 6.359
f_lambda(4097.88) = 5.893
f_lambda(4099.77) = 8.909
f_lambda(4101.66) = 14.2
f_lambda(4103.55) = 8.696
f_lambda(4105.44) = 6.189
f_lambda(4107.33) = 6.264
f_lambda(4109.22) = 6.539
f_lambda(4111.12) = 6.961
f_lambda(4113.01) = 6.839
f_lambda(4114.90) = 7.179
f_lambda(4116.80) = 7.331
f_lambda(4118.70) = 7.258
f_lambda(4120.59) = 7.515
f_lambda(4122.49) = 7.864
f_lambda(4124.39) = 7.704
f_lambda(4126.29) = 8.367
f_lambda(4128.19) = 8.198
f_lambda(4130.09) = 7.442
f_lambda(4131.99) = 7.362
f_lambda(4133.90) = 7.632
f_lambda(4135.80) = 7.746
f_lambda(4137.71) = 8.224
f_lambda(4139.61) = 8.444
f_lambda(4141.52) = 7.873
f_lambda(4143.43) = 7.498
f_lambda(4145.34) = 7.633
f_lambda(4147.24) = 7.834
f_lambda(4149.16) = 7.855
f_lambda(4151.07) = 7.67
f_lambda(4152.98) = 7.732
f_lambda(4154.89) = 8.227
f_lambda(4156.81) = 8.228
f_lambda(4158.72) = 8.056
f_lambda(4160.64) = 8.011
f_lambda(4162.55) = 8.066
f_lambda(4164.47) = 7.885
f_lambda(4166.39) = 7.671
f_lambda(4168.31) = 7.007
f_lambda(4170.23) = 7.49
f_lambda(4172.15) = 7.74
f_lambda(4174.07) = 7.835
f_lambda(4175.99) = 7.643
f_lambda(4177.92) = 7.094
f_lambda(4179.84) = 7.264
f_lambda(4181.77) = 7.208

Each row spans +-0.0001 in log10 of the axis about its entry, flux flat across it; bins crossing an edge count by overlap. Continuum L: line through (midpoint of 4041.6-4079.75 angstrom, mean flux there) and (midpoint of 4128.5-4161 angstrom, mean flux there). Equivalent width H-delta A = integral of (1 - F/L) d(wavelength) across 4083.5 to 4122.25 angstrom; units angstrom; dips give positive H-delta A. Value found 1.1 angstrom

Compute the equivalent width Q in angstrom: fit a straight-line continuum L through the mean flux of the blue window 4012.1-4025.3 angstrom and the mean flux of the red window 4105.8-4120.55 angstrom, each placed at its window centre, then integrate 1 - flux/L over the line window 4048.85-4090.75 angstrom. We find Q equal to -1.35 angstrom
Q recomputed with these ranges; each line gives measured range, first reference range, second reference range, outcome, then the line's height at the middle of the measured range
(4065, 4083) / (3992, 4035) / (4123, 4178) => 0.3 angstrom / 7.84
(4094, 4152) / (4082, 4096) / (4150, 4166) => 0.2 angstrom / 7.73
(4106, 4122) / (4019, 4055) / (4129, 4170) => 1.7 angstrom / 7.84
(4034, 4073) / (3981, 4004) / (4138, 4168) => -0.4 angstrom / 7.81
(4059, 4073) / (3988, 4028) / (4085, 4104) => 0.1 angstrom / 8.04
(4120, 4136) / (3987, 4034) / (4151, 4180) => 0.0 angstrom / 7.77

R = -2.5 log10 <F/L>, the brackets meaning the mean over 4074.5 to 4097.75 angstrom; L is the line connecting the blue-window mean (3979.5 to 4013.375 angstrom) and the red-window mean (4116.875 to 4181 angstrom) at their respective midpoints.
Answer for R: 0.06 mag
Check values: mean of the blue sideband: 7.74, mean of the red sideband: 7.75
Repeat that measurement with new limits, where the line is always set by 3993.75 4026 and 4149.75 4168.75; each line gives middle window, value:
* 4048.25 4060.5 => 0.03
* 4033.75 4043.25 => -0.02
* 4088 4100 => 0.11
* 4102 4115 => 0.09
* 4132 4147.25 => 0.01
